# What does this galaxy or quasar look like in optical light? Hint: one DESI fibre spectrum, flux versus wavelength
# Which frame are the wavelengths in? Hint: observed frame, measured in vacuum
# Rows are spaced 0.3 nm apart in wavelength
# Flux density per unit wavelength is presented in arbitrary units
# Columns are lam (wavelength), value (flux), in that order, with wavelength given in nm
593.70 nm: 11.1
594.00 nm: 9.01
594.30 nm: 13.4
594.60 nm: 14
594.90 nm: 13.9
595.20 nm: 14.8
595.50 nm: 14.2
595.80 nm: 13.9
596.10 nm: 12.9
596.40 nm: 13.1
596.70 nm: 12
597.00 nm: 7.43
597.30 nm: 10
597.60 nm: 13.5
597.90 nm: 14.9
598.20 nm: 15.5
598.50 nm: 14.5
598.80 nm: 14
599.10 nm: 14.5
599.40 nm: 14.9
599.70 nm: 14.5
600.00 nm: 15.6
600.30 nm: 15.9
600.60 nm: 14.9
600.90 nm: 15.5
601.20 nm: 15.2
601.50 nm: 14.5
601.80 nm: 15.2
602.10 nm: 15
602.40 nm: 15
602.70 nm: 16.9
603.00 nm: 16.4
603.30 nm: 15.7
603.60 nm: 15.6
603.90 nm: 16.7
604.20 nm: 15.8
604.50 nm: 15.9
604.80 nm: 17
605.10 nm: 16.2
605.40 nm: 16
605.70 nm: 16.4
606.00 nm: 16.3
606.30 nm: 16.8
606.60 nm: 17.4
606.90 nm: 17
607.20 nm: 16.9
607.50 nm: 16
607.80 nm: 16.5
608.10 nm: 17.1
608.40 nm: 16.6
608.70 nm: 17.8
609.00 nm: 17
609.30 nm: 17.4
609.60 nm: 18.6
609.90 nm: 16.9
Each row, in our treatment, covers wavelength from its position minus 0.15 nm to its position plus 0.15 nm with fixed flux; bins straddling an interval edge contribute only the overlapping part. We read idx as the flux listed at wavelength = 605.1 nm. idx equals 16.2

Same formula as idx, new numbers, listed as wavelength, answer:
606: 16.3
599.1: 14.5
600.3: 15.9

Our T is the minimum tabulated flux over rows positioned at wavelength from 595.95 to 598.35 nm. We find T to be 7.43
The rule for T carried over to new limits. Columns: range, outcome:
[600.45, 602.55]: 14.5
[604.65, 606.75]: 16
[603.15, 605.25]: 15.6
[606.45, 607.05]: 17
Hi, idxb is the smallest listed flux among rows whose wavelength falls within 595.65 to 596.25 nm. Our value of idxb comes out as 12.9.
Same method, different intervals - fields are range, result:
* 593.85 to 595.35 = 9.01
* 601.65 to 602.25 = 15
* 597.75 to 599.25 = 14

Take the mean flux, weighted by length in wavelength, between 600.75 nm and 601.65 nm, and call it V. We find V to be 15.1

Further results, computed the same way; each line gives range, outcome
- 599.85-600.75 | 15.5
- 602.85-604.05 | 16.1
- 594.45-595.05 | 14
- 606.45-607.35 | 17.1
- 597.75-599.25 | 14.7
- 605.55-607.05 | 16.8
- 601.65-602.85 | 15.5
